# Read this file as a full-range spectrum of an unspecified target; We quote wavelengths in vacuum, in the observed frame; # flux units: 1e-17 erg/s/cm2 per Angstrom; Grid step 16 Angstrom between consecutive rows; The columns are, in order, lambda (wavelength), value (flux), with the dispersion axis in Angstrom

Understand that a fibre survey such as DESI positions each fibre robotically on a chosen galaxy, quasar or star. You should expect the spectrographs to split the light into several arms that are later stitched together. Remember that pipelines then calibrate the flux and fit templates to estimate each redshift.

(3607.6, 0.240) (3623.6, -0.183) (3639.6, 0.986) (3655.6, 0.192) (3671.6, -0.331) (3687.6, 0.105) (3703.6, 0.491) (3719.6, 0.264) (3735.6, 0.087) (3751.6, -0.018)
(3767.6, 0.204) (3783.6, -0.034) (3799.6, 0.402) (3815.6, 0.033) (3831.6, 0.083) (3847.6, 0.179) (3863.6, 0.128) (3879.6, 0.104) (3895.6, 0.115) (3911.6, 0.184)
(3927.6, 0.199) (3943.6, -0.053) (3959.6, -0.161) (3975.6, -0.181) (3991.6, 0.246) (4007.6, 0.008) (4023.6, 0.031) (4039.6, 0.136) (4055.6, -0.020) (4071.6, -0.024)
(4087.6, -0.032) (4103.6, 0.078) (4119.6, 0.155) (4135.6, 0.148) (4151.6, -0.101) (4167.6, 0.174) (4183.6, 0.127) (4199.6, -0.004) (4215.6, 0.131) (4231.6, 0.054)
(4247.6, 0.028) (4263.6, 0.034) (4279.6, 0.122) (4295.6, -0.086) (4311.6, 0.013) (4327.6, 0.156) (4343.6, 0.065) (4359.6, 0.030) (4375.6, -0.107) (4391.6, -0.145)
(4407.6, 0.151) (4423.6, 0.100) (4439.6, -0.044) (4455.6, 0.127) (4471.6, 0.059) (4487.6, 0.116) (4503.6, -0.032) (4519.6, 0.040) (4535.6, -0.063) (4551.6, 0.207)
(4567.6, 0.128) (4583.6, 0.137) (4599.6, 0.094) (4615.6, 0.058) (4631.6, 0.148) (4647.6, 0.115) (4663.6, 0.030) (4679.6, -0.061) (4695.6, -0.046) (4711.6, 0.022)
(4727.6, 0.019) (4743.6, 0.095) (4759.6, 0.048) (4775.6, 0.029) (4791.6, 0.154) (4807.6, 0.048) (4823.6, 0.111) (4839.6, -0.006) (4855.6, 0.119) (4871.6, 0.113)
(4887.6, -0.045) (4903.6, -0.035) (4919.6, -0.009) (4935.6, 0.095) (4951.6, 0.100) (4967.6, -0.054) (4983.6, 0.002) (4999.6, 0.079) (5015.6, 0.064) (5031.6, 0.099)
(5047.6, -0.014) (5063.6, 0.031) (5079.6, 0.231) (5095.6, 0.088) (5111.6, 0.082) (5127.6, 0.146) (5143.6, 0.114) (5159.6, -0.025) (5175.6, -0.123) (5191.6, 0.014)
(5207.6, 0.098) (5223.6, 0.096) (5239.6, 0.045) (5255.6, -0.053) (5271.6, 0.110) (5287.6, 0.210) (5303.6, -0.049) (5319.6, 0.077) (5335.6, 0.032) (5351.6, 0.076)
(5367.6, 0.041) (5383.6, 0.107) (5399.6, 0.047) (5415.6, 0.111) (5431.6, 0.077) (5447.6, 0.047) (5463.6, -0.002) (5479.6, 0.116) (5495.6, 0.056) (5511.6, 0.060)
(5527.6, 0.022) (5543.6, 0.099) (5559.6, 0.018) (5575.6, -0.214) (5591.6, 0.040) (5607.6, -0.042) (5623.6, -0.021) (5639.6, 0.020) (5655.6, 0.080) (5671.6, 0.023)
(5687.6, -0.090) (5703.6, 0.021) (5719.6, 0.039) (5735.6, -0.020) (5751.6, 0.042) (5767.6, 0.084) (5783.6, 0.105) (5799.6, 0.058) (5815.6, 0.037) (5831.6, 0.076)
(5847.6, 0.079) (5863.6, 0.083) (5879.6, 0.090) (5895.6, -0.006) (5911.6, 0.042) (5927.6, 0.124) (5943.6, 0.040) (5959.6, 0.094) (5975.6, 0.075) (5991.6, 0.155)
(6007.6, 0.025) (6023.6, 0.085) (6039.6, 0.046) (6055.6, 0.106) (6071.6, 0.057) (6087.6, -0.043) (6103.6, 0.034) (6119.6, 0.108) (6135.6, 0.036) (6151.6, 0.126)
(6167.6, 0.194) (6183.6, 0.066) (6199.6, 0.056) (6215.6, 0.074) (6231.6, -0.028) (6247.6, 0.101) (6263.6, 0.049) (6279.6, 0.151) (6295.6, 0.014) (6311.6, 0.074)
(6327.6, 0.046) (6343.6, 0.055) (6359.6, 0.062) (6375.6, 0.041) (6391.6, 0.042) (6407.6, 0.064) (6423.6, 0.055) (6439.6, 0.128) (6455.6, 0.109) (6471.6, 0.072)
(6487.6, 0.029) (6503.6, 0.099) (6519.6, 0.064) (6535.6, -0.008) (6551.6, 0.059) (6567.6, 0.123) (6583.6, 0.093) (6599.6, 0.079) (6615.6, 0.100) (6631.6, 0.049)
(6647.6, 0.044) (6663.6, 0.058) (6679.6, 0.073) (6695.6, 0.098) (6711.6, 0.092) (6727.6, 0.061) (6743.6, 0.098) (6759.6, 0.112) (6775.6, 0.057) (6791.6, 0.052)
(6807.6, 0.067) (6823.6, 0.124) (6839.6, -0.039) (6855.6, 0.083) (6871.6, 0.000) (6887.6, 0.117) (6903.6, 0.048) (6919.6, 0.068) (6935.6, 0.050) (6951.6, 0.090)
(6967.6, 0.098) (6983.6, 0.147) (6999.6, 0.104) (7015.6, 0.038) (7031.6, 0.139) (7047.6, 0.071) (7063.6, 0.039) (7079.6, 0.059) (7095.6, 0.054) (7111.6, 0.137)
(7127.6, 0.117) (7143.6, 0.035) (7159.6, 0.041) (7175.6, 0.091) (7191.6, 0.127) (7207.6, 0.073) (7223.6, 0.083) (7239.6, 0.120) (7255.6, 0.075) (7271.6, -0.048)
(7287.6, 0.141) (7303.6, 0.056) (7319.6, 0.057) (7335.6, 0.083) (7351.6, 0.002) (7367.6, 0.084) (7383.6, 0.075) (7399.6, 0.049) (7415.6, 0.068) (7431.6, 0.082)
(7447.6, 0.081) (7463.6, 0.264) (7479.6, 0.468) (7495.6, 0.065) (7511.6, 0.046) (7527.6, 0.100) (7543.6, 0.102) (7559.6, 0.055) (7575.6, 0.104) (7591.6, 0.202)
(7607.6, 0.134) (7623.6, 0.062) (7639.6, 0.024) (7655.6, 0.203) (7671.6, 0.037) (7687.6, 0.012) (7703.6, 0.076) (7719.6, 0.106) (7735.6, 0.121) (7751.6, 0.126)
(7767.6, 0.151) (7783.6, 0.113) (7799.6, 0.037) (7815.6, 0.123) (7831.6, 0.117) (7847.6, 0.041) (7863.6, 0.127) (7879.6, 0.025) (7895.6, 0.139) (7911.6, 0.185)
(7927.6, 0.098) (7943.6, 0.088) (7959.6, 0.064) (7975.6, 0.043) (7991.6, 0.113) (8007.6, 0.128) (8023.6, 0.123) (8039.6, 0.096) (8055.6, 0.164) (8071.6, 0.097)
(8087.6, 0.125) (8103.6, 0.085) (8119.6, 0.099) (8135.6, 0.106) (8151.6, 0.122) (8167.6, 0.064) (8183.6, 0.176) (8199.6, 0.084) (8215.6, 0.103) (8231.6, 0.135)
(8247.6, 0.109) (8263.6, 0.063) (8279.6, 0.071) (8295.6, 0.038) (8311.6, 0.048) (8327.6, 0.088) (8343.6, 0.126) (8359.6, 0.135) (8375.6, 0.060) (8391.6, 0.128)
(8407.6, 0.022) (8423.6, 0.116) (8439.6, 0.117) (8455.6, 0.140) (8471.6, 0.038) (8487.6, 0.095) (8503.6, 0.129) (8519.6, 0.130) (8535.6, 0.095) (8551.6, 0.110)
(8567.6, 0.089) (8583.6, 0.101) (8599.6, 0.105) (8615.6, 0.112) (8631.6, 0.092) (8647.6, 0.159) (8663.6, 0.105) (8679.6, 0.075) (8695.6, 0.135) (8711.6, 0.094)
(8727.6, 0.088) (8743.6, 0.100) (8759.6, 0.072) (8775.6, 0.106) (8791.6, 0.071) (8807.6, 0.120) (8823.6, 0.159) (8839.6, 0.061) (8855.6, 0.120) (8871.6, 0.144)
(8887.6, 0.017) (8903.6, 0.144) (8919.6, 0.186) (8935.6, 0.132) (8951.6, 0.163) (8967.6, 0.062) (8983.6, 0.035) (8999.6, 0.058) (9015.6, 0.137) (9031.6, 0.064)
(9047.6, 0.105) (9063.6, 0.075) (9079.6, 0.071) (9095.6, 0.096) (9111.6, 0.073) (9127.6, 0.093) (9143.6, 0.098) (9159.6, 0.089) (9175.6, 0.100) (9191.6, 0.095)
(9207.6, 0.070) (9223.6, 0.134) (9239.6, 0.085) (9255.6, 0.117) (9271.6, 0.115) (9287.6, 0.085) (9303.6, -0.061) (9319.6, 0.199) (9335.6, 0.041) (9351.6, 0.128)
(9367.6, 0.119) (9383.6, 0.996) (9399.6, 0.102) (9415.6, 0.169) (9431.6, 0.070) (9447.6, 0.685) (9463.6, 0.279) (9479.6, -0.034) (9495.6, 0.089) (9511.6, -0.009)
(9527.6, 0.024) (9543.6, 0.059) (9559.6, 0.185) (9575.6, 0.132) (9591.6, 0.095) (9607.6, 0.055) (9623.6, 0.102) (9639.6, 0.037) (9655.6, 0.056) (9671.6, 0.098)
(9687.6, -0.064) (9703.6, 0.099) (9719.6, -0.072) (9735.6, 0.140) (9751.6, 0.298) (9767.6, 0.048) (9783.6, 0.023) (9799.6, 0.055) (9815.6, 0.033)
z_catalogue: 1.00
